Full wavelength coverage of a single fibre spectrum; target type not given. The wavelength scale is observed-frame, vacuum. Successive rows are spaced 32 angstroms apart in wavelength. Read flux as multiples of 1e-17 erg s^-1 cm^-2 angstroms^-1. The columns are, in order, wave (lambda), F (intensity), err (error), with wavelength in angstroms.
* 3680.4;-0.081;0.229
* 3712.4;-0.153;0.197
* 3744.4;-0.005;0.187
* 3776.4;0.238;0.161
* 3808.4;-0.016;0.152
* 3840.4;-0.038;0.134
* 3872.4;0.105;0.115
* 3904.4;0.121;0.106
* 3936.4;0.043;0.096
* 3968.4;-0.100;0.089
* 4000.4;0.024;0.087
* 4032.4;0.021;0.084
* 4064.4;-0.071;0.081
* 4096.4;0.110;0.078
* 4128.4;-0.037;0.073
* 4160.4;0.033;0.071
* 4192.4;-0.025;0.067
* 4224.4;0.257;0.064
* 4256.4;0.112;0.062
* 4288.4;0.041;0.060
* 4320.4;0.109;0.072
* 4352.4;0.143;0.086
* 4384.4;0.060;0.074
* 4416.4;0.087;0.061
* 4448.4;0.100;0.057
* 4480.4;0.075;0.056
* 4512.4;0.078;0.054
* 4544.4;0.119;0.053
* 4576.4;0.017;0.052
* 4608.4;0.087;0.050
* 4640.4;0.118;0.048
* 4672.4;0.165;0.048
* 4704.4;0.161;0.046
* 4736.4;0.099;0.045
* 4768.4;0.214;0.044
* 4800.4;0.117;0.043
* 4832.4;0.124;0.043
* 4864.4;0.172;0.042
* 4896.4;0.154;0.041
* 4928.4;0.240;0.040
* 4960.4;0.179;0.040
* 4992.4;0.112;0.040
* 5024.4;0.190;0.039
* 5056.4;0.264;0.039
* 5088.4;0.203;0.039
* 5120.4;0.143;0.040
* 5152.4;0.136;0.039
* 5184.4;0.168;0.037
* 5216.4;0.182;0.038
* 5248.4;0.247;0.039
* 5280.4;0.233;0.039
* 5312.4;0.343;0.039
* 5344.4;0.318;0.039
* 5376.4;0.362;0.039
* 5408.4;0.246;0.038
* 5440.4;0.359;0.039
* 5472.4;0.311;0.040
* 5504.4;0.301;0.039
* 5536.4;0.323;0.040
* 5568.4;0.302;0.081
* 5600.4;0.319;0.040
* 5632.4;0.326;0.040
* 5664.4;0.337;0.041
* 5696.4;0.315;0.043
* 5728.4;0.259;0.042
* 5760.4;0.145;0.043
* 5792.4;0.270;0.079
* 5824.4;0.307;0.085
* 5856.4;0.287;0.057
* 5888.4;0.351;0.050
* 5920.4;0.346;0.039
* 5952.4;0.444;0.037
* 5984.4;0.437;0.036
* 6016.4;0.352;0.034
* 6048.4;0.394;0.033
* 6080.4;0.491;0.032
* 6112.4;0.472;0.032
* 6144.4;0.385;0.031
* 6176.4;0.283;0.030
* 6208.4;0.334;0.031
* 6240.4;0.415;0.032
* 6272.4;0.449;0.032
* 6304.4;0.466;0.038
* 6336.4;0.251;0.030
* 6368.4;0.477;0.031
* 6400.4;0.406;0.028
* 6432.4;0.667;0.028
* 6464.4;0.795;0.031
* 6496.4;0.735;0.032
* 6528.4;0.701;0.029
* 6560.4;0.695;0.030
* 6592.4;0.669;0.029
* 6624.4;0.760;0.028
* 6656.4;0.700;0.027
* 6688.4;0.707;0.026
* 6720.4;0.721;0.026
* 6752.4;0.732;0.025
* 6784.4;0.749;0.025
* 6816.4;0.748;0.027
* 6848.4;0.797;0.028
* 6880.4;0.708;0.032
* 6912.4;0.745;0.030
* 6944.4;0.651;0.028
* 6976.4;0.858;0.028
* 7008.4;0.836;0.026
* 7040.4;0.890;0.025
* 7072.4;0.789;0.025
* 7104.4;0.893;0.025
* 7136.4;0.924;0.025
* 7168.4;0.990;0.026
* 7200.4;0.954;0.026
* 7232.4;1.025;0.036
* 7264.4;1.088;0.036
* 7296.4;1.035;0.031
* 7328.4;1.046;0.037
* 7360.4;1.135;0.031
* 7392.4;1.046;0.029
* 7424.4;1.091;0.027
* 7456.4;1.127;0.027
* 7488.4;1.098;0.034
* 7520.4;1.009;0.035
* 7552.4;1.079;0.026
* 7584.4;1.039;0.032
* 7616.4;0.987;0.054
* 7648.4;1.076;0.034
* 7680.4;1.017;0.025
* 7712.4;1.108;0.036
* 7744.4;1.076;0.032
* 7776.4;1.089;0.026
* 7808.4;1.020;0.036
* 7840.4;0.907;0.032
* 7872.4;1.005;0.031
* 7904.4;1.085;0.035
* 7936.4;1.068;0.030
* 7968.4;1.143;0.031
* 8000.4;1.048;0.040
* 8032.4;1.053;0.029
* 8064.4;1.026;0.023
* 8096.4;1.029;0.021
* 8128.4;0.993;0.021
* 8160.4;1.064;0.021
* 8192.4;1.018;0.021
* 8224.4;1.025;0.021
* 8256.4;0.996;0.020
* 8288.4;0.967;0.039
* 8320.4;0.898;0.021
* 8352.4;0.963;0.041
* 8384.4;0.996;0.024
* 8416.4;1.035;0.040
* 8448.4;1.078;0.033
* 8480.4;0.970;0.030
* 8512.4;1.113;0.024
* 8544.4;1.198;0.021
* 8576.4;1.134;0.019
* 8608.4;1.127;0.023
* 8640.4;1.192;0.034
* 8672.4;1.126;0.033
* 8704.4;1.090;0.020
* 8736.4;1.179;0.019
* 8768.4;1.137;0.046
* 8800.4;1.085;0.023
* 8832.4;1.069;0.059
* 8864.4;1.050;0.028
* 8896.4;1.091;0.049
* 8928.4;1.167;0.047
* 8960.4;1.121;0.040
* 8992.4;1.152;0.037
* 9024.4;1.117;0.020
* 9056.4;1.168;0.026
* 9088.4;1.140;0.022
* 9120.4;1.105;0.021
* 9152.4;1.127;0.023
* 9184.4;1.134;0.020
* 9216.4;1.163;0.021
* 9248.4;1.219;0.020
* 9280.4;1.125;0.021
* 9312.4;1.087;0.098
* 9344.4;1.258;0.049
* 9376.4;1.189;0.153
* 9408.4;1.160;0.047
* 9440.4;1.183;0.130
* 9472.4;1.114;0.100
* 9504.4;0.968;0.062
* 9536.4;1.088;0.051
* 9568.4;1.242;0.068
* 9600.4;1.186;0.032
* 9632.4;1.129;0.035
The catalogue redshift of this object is 0.610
